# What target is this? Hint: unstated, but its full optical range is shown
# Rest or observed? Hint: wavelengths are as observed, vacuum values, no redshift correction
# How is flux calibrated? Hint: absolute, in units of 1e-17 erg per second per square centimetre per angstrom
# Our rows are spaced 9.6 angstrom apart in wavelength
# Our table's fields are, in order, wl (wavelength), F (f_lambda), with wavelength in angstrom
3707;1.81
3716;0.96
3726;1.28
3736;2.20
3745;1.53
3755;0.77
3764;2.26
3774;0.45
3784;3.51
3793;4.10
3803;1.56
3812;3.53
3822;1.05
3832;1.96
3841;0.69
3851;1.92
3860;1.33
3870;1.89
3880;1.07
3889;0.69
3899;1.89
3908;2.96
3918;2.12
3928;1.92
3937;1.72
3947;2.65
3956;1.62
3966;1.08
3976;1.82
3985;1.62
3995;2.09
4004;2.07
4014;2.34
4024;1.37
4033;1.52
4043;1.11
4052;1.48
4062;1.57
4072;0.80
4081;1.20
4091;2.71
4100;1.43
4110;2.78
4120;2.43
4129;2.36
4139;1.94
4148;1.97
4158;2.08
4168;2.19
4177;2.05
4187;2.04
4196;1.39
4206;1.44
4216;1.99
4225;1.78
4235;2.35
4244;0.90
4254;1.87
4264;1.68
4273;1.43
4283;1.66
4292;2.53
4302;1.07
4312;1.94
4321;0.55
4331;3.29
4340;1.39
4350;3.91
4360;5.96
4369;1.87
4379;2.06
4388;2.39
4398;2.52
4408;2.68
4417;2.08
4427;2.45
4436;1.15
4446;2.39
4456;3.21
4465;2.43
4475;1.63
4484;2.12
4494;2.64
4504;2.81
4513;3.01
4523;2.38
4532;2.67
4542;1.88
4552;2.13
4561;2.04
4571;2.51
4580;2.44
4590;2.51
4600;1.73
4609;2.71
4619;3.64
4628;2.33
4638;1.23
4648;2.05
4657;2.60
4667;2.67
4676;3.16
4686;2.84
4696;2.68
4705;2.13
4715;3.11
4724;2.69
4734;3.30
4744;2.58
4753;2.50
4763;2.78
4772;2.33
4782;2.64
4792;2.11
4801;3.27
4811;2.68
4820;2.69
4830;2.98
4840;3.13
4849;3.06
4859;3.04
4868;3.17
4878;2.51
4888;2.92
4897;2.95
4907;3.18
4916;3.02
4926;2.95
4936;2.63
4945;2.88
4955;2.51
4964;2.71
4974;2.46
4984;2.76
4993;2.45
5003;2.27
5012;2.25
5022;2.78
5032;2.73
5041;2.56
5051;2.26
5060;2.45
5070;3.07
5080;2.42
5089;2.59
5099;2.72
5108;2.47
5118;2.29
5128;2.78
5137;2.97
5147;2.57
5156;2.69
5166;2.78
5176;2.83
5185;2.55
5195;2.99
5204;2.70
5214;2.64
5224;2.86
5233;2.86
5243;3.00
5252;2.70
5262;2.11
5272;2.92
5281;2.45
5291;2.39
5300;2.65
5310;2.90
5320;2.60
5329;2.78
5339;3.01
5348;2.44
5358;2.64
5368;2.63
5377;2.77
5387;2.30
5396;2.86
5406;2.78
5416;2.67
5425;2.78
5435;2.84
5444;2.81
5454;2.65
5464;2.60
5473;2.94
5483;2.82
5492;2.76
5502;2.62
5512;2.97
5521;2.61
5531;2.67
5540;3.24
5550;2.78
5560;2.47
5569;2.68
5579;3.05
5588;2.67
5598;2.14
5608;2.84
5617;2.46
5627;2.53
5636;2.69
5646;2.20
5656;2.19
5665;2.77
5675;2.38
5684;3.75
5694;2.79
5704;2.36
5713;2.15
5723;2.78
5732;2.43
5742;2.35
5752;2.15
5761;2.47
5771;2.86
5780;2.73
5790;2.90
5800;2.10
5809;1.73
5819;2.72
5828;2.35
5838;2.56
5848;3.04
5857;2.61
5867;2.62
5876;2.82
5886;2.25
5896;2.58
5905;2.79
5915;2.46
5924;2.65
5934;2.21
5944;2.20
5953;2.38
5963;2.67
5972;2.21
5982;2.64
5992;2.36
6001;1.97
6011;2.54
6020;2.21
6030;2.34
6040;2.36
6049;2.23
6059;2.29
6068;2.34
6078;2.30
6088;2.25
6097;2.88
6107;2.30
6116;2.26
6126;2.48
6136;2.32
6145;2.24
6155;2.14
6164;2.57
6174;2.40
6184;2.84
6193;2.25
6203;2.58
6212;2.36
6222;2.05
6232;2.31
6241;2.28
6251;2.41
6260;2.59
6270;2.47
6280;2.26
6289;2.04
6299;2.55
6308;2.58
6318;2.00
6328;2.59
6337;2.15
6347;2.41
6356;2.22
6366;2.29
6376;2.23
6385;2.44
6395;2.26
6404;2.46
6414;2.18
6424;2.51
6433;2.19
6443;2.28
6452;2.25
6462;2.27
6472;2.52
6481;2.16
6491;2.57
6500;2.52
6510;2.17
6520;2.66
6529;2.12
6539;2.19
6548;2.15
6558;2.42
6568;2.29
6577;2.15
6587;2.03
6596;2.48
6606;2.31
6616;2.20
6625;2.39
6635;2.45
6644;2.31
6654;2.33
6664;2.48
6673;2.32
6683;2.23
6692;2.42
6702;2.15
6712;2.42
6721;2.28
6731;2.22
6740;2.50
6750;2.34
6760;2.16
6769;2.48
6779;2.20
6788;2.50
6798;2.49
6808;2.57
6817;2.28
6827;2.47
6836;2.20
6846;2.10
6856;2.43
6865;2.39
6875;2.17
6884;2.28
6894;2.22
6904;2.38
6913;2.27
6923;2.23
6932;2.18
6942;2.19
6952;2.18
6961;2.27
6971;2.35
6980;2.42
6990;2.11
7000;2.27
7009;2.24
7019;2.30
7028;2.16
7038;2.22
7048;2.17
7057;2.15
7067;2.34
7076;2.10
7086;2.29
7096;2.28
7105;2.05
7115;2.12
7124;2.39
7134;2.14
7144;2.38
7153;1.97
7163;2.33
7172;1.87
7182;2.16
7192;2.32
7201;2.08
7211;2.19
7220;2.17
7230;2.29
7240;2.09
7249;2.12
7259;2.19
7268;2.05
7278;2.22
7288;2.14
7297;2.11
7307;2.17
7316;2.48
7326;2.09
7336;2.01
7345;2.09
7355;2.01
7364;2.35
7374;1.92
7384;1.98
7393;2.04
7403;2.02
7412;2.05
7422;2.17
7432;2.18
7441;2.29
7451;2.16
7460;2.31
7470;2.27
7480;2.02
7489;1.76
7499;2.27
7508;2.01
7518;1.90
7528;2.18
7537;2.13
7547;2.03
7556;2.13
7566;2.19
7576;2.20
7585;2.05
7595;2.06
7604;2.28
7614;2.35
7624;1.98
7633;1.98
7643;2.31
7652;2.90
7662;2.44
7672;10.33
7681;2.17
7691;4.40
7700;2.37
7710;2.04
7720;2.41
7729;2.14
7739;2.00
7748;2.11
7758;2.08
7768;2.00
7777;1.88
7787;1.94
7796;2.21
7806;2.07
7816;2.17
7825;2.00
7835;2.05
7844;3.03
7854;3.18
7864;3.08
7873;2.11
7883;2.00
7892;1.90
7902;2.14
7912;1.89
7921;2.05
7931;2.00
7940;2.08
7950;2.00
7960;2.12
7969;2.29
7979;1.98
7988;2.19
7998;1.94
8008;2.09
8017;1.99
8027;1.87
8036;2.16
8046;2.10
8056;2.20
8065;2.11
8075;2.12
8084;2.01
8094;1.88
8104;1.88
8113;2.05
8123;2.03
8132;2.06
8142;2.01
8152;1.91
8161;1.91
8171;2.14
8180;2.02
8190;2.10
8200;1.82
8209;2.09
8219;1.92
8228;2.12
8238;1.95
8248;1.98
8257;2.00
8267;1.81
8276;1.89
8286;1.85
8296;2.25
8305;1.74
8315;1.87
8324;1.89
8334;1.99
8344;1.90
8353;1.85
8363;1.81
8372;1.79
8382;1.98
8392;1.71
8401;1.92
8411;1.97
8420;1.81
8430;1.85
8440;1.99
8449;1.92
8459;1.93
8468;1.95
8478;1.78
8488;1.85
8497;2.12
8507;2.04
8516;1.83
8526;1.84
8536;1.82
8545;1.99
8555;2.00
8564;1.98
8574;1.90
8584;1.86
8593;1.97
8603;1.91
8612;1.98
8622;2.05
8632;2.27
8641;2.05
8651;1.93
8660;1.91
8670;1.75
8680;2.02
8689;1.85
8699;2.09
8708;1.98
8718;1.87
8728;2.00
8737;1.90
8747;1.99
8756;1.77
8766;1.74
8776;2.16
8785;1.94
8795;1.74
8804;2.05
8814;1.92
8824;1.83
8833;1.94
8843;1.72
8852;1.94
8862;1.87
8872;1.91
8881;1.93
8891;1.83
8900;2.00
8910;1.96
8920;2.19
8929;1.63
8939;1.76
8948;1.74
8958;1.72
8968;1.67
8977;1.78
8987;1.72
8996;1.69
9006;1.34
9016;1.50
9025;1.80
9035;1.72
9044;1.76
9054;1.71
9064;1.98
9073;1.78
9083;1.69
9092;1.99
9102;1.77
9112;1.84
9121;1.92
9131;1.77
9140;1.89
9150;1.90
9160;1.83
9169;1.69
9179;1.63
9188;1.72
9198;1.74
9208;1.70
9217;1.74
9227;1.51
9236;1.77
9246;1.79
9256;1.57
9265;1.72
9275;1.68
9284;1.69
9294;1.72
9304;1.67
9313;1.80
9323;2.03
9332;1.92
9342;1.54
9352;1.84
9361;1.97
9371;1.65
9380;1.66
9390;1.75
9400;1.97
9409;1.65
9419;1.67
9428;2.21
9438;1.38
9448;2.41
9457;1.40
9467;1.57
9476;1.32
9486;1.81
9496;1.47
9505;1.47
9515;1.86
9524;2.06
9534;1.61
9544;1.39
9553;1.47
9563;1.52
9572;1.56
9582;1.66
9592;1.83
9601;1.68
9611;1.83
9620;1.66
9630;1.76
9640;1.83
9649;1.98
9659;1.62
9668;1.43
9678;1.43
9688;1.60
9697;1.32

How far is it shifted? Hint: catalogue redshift 0.17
